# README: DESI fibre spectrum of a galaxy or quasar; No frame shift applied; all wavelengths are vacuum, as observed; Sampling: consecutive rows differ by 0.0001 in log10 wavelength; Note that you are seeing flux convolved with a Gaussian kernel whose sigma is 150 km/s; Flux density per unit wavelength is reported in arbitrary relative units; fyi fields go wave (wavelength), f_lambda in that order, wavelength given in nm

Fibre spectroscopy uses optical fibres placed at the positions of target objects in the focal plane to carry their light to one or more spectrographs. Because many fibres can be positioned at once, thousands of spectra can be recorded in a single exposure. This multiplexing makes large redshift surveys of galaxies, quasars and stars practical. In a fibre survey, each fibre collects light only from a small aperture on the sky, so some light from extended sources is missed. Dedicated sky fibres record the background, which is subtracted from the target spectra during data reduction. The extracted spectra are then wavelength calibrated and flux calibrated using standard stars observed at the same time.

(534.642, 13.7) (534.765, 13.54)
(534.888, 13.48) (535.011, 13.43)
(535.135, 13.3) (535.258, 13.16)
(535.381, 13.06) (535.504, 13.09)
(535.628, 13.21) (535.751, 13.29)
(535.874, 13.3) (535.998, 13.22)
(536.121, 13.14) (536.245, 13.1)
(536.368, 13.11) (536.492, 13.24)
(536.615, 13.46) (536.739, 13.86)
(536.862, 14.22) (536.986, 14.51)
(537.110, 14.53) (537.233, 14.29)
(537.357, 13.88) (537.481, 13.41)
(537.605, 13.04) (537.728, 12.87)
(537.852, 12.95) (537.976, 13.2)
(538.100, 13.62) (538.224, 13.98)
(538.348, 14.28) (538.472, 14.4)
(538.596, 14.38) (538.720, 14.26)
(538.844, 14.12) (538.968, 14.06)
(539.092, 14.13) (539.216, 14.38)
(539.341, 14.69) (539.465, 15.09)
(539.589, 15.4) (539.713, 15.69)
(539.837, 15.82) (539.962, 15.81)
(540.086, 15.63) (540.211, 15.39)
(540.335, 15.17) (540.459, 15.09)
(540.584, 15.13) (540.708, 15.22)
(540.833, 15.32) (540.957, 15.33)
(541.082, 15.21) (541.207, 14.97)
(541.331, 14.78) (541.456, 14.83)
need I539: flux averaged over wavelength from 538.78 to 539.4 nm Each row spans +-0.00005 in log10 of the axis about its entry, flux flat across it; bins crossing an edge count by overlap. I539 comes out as 14.3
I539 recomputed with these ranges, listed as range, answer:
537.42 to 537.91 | 13.1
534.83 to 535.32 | 13.3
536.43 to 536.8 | 13.5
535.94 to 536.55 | 13.2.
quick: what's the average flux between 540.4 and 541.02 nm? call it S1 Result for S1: 15.2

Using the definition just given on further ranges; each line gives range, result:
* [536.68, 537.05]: 14.2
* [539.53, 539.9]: 15.6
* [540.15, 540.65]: 15.2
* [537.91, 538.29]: 13.6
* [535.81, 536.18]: 13.2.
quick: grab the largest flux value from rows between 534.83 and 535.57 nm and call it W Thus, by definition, 13.48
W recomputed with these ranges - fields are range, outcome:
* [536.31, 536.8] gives 13.86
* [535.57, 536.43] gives 13.3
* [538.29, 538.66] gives 14.4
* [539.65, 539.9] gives 15.82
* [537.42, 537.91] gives 13.41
